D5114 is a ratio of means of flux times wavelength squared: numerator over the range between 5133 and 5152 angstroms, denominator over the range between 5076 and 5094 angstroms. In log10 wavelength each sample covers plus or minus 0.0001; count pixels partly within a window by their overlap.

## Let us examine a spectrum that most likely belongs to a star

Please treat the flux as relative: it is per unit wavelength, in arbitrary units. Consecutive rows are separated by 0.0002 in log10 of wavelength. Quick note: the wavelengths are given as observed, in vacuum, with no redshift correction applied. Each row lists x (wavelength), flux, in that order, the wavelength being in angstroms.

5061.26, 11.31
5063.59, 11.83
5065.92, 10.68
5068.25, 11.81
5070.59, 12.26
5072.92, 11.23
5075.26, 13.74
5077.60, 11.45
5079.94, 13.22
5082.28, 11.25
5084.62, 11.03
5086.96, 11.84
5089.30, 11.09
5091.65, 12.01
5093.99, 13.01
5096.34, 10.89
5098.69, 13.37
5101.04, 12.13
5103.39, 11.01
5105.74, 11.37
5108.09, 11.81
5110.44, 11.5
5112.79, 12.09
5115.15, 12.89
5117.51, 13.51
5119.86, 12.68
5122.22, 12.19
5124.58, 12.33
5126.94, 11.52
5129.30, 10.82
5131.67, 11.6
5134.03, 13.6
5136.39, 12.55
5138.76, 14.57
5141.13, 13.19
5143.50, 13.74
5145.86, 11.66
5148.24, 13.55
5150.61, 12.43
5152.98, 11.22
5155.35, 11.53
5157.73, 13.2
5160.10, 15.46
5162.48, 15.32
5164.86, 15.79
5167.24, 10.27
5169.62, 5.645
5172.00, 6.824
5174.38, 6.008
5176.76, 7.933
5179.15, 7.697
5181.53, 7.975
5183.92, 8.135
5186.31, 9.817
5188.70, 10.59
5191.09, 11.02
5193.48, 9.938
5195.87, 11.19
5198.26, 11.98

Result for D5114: 1.14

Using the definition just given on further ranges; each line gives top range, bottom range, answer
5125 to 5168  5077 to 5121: 1.09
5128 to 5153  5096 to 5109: 1.09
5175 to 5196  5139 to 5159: 0.74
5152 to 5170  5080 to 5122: 1.07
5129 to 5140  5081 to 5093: 1.13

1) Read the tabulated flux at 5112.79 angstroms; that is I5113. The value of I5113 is 12.09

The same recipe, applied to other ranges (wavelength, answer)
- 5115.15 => 12.89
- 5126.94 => 11.52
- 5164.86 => 15.79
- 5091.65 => 12.01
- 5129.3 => 10.82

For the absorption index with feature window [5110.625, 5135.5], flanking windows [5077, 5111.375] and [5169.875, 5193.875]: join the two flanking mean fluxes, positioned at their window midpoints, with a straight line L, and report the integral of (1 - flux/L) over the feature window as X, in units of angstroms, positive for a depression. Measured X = -3.7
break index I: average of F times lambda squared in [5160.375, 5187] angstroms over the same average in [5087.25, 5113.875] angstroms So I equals 0.82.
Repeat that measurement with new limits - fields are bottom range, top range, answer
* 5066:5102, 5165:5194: 0.76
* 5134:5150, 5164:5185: 0.64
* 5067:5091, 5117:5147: 1.08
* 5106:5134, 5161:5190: 0.79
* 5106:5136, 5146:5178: 0.93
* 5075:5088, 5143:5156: 1.06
